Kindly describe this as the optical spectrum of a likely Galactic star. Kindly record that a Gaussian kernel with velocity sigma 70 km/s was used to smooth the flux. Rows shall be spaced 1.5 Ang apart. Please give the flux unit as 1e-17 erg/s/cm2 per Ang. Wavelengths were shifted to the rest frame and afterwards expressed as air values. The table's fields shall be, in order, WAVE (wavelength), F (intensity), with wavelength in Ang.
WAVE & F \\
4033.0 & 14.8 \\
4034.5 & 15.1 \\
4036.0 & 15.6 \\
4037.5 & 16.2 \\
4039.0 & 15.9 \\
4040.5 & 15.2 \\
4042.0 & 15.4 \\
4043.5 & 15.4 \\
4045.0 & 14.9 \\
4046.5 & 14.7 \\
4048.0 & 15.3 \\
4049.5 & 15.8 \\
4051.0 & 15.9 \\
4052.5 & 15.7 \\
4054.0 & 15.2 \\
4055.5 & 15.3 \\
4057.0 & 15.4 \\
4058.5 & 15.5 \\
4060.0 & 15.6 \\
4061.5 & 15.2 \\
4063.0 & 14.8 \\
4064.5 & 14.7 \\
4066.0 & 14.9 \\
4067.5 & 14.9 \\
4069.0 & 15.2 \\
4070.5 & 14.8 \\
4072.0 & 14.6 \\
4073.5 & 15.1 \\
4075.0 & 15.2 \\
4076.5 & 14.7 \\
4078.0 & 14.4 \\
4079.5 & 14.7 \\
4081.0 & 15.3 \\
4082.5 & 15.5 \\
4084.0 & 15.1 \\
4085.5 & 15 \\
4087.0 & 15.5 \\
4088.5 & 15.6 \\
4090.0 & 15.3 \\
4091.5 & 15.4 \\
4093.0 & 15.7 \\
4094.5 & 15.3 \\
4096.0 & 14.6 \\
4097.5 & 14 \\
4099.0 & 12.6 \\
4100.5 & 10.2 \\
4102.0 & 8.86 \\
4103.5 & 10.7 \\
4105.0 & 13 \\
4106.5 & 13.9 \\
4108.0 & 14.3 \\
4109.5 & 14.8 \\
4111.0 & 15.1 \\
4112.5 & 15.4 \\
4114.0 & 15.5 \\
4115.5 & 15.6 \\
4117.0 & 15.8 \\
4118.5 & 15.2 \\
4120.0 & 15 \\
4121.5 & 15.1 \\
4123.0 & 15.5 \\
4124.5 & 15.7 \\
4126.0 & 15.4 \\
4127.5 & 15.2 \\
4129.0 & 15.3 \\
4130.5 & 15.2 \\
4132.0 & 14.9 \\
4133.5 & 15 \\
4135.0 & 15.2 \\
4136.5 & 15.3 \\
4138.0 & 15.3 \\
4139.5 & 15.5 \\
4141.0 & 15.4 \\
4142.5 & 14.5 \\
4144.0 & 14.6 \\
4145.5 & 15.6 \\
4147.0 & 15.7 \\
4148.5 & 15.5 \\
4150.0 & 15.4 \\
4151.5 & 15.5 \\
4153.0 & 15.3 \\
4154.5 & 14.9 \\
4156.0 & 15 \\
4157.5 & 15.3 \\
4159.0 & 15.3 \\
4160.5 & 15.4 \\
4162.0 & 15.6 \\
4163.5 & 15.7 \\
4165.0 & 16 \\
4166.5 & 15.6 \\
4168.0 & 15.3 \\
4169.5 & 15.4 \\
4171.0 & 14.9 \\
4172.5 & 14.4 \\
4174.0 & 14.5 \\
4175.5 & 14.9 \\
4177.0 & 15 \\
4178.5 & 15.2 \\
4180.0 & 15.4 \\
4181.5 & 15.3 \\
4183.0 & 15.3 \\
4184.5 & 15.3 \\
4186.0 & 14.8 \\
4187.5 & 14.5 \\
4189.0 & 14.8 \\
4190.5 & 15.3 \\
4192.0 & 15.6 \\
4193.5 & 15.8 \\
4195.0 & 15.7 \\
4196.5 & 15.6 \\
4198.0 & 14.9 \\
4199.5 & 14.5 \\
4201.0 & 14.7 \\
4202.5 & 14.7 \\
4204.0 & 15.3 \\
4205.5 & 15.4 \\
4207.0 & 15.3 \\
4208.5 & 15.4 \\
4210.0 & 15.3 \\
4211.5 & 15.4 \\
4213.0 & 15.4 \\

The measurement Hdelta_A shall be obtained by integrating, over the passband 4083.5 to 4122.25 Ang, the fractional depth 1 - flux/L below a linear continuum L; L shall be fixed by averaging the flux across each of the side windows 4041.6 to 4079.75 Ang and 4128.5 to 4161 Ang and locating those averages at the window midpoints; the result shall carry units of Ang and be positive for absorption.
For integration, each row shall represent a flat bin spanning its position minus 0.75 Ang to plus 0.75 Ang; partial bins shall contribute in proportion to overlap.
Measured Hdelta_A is 2.2 Ang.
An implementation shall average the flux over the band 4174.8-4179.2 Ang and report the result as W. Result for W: 15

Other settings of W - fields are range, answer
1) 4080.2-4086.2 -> 15.2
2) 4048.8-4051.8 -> 15.8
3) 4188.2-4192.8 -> 15.2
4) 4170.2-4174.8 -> 14.6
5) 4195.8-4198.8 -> 15.2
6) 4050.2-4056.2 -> 15.5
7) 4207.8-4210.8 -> 15.4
